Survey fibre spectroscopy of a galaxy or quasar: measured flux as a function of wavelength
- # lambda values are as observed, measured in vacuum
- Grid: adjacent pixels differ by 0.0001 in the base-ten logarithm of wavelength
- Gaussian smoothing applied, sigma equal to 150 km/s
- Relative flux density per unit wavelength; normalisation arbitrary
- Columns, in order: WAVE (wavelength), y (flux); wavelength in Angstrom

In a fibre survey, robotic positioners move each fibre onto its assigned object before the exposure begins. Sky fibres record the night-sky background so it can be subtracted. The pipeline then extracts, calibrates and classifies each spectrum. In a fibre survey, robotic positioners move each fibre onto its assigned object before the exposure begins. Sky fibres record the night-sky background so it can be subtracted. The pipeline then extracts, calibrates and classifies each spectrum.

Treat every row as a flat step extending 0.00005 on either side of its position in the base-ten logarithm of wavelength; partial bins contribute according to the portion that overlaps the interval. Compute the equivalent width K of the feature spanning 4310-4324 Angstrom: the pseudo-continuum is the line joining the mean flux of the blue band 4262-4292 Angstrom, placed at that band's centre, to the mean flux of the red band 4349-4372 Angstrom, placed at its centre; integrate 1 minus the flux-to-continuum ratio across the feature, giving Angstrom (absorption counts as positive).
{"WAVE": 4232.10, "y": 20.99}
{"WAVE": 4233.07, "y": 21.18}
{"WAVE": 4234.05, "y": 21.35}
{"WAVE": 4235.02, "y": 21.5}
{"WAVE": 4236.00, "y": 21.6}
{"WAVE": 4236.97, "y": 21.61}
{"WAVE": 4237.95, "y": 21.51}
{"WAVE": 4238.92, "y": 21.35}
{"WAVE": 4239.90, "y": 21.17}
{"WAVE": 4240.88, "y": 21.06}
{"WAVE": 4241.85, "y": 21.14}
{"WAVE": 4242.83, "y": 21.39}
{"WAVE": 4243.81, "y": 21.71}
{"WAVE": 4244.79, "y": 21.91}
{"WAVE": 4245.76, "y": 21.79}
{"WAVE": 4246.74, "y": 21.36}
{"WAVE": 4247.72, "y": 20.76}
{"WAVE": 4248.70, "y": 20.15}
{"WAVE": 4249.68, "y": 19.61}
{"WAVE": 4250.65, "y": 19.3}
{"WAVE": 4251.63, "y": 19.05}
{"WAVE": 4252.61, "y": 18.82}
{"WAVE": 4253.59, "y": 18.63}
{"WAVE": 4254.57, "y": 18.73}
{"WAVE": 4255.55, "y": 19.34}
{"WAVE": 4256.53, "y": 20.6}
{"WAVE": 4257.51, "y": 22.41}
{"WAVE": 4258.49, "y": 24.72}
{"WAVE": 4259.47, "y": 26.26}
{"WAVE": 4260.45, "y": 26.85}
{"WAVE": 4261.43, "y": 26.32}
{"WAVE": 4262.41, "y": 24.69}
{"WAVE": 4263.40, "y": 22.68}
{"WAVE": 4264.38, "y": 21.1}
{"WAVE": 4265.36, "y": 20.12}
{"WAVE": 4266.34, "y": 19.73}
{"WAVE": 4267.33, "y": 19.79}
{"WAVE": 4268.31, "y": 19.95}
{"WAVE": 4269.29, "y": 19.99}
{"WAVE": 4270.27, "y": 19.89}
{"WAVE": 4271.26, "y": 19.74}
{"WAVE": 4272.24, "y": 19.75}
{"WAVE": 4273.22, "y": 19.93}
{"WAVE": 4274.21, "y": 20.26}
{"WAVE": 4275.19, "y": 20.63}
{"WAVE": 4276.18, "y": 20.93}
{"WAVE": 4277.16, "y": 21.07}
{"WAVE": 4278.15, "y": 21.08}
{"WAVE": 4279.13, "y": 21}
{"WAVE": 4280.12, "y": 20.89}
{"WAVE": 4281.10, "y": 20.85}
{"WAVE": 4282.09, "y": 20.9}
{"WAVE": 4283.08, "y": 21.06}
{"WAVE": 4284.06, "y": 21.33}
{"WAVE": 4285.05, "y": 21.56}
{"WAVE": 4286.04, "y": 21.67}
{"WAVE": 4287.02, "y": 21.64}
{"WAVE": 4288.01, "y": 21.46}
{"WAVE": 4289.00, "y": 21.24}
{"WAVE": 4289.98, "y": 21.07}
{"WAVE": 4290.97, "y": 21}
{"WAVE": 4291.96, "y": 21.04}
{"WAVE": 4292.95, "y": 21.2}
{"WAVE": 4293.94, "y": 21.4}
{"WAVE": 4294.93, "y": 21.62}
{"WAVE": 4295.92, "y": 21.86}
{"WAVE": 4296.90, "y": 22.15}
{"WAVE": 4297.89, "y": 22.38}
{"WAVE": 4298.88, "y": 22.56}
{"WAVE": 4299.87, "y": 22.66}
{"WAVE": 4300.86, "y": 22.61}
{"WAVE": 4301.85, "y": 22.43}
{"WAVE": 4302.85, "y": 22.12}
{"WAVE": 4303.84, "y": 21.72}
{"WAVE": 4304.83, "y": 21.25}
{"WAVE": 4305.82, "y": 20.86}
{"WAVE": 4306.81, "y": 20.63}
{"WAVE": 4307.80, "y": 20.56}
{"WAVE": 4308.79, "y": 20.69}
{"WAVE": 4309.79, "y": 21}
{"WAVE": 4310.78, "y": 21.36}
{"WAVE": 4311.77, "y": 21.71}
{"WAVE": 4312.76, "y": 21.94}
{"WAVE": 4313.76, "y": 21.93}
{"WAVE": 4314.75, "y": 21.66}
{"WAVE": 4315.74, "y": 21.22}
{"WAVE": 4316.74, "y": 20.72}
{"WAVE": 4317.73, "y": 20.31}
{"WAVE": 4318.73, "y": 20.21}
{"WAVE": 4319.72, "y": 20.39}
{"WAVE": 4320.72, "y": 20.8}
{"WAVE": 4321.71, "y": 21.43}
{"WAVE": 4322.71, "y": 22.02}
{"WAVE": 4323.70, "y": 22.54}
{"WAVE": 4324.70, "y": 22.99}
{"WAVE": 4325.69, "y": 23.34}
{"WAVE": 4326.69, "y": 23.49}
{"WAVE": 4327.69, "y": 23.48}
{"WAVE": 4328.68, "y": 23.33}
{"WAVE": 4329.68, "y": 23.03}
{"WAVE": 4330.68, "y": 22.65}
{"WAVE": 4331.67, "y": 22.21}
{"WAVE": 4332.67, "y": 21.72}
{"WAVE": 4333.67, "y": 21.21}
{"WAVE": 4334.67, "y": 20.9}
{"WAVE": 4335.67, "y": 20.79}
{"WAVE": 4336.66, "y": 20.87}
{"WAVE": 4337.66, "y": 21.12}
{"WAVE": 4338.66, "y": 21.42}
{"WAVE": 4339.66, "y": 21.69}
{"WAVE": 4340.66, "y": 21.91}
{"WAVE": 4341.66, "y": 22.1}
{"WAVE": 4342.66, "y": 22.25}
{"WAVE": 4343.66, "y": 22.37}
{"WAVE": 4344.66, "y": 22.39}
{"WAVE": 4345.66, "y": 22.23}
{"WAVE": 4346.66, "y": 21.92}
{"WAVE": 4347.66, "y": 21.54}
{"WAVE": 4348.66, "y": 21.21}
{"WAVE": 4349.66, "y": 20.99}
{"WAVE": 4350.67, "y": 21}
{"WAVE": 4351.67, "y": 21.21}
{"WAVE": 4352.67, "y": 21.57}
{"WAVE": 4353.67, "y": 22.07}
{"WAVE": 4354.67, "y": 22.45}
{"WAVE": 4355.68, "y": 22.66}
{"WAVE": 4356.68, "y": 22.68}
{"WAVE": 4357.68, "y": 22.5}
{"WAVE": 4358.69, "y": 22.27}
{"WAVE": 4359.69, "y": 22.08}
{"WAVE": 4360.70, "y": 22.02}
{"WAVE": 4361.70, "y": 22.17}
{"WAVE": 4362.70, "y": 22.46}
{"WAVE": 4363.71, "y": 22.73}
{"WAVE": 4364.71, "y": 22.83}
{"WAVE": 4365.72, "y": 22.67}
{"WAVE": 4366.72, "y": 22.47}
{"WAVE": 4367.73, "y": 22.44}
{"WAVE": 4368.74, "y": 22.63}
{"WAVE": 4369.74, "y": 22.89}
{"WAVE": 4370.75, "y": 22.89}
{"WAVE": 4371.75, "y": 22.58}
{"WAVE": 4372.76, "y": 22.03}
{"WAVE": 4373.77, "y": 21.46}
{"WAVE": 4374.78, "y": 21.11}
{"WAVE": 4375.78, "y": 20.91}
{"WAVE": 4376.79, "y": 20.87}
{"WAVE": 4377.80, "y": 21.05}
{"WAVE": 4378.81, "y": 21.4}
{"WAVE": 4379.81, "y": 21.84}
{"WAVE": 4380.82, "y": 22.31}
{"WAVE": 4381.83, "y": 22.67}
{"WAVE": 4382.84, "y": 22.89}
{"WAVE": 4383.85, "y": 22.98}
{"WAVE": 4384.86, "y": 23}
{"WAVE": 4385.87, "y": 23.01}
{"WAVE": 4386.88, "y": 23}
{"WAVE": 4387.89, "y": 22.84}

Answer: 0.2 Angstrom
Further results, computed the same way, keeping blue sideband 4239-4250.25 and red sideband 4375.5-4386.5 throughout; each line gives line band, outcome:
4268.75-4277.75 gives 0.4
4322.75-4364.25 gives -0.5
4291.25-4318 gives 0.0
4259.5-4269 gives -0.6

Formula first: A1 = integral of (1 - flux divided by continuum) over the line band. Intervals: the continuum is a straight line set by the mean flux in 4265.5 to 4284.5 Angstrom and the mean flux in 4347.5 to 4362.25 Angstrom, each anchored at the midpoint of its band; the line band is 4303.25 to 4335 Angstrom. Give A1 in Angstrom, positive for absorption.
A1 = -0.6 Angstrom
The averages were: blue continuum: 20.5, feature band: 21.7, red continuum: 21.9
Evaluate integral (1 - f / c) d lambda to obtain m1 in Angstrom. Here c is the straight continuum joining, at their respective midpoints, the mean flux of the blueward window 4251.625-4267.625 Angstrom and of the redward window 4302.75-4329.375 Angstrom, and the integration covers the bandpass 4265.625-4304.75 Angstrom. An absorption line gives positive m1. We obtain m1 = 1.1 Angstrom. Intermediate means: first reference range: 21.9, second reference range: 21.6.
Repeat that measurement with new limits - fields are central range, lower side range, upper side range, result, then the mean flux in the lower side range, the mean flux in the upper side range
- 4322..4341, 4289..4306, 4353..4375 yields -0.1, 21.8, 22.4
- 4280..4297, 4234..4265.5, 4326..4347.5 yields 0.4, 21.6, 22.1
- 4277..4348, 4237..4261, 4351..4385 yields 0.4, 21.3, 22.2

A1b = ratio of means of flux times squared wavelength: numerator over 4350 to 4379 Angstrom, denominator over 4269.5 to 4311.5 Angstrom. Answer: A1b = 1.08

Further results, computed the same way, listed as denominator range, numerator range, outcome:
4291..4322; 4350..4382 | 1.06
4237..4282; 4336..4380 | 1.09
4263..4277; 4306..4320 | 1.06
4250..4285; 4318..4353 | 1.07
